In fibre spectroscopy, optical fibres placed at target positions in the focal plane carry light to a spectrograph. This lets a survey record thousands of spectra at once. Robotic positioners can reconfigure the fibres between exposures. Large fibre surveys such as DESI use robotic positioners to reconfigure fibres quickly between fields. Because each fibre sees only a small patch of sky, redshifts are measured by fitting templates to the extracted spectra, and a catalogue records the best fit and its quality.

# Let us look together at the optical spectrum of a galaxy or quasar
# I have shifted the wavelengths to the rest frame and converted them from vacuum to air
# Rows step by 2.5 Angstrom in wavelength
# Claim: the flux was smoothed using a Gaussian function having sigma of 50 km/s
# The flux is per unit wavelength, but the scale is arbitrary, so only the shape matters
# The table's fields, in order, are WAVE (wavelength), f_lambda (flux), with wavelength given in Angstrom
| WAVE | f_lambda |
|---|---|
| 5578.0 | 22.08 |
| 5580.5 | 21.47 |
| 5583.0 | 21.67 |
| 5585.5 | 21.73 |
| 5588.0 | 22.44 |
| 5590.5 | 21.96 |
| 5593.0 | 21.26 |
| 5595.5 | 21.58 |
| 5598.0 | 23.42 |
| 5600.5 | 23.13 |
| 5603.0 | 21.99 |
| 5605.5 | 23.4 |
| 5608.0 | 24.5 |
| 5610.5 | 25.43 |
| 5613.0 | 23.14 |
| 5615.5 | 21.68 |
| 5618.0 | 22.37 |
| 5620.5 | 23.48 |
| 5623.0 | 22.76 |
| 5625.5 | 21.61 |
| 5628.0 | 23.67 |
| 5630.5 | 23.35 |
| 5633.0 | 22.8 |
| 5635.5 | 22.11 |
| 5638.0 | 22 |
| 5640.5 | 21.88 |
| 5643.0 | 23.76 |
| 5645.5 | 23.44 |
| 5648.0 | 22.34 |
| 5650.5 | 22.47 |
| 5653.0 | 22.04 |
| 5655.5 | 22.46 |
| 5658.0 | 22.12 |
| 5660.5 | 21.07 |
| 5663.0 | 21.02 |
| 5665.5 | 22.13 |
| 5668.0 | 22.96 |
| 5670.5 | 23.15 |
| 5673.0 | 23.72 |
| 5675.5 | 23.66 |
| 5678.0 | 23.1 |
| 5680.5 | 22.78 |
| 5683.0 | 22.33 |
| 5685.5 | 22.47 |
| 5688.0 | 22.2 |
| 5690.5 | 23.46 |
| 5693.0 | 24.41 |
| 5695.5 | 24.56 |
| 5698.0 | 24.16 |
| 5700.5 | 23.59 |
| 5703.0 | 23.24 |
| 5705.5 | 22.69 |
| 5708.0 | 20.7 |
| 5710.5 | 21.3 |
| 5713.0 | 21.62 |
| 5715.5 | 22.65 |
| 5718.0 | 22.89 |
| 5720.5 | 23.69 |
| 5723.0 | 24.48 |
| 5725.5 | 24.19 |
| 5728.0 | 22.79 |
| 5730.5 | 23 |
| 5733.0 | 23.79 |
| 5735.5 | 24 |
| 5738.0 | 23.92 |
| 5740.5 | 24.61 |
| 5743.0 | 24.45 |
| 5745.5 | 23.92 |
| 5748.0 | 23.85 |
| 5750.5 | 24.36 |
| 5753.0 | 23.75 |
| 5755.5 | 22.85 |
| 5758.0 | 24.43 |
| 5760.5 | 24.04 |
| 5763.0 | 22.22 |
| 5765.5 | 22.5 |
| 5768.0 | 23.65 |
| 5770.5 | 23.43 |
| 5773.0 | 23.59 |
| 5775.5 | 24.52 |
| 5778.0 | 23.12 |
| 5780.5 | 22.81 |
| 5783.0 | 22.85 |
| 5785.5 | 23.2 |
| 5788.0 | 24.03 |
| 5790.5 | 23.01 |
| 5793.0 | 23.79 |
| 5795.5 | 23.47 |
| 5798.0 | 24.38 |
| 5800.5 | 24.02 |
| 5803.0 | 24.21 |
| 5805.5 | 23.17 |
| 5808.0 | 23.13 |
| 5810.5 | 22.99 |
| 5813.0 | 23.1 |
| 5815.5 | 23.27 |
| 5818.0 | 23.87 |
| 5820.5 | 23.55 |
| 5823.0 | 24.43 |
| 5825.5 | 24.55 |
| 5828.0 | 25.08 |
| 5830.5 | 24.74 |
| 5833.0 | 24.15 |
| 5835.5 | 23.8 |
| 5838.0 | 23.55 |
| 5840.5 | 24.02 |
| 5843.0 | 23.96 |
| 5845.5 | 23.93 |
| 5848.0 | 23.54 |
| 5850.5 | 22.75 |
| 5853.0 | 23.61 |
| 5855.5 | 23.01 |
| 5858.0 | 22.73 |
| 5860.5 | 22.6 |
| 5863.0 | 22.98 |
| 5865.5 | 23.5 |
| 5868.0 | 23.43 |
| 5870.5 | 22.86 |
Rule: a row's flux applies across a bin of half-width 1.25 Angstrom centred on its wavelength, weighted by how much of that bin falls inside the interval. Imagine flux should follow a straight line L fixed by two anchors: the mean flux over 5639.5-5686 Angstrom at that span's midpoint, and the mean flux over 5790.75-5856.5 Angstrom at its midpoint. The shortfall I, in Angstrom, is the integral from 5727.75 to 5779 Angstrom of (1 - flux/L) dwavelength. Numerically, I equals -0.95 Angstrom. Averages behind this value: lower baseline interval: 22.6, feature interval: 23.7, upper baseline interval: 23.8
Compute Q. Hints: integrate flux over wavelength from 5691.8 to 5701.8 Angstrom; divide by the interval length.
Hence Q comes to 24.2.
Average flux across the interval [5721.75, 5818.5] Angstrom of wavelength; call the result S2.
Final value 23.6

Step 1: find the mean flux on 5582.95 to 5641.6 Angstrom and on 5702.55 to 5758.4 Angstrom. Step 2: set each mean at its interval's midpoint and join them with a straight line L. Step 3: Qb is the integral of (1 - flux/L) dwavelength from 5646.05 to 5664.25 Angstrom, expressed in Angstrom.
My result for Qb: 0.7 Angstrom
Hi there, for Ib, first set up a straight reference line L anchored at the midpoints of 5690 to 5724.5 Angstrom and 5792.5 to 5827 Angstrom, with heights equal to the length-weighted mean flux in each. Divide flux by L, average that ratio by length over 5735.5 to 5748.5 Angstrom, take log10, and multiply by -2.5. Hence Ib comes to -0.04 mag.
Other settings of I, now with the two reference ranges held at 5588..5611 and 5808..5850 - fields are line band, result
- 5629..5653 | 0.39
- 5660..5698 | 0.43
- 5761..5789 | 0.41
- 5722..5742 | -0.35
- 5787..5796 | 0.05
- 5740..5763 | -0.38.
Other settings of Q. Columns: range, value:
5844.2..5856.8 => 23.4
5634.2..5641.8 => 22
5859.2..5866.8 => 23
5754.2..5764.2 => 23.4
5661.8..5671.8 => 22.3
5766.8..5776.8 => 23.8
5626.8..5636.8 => 23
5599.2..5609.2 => 23.2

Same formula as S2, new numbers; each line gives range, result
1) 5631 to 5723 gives 22.7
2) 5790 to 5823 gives 23.6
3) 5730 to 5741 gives 23.9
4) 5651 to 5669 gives 22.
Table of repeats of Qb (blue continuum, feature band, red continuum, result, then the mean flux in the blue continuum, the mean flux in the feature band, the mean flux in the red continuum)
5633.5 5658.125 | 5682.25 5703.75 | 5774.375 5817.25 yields -0.6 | 22.5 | 23.4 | 23.5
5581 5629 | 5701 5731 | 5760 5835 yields 0.6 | 22.7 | 22.8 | 23.6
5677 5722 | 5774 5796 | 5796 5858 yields 0.0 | 22.9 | 23.4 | 23.8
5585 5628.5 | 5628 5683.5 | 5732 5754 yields 1.5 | 22.8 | 22.6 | 24.1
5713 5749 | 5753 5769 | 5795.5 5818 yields 0.2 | 23.7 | 23.3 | 23.5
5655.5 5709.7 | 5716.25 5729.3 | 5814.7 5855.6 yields -0.3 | 22.8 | 23.6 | 23.9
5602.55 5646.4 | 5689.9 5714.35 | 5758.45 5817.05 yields 0.2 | 23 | 23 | 23.4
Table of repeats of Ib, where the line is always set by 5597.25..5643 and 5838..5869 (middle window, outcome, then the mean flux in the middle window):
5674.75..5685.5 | 0.01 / 22.9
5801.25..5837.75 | -0.03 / 23.9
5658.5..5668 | 0.07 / 21.7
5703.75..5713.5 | 0.07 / 21.7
